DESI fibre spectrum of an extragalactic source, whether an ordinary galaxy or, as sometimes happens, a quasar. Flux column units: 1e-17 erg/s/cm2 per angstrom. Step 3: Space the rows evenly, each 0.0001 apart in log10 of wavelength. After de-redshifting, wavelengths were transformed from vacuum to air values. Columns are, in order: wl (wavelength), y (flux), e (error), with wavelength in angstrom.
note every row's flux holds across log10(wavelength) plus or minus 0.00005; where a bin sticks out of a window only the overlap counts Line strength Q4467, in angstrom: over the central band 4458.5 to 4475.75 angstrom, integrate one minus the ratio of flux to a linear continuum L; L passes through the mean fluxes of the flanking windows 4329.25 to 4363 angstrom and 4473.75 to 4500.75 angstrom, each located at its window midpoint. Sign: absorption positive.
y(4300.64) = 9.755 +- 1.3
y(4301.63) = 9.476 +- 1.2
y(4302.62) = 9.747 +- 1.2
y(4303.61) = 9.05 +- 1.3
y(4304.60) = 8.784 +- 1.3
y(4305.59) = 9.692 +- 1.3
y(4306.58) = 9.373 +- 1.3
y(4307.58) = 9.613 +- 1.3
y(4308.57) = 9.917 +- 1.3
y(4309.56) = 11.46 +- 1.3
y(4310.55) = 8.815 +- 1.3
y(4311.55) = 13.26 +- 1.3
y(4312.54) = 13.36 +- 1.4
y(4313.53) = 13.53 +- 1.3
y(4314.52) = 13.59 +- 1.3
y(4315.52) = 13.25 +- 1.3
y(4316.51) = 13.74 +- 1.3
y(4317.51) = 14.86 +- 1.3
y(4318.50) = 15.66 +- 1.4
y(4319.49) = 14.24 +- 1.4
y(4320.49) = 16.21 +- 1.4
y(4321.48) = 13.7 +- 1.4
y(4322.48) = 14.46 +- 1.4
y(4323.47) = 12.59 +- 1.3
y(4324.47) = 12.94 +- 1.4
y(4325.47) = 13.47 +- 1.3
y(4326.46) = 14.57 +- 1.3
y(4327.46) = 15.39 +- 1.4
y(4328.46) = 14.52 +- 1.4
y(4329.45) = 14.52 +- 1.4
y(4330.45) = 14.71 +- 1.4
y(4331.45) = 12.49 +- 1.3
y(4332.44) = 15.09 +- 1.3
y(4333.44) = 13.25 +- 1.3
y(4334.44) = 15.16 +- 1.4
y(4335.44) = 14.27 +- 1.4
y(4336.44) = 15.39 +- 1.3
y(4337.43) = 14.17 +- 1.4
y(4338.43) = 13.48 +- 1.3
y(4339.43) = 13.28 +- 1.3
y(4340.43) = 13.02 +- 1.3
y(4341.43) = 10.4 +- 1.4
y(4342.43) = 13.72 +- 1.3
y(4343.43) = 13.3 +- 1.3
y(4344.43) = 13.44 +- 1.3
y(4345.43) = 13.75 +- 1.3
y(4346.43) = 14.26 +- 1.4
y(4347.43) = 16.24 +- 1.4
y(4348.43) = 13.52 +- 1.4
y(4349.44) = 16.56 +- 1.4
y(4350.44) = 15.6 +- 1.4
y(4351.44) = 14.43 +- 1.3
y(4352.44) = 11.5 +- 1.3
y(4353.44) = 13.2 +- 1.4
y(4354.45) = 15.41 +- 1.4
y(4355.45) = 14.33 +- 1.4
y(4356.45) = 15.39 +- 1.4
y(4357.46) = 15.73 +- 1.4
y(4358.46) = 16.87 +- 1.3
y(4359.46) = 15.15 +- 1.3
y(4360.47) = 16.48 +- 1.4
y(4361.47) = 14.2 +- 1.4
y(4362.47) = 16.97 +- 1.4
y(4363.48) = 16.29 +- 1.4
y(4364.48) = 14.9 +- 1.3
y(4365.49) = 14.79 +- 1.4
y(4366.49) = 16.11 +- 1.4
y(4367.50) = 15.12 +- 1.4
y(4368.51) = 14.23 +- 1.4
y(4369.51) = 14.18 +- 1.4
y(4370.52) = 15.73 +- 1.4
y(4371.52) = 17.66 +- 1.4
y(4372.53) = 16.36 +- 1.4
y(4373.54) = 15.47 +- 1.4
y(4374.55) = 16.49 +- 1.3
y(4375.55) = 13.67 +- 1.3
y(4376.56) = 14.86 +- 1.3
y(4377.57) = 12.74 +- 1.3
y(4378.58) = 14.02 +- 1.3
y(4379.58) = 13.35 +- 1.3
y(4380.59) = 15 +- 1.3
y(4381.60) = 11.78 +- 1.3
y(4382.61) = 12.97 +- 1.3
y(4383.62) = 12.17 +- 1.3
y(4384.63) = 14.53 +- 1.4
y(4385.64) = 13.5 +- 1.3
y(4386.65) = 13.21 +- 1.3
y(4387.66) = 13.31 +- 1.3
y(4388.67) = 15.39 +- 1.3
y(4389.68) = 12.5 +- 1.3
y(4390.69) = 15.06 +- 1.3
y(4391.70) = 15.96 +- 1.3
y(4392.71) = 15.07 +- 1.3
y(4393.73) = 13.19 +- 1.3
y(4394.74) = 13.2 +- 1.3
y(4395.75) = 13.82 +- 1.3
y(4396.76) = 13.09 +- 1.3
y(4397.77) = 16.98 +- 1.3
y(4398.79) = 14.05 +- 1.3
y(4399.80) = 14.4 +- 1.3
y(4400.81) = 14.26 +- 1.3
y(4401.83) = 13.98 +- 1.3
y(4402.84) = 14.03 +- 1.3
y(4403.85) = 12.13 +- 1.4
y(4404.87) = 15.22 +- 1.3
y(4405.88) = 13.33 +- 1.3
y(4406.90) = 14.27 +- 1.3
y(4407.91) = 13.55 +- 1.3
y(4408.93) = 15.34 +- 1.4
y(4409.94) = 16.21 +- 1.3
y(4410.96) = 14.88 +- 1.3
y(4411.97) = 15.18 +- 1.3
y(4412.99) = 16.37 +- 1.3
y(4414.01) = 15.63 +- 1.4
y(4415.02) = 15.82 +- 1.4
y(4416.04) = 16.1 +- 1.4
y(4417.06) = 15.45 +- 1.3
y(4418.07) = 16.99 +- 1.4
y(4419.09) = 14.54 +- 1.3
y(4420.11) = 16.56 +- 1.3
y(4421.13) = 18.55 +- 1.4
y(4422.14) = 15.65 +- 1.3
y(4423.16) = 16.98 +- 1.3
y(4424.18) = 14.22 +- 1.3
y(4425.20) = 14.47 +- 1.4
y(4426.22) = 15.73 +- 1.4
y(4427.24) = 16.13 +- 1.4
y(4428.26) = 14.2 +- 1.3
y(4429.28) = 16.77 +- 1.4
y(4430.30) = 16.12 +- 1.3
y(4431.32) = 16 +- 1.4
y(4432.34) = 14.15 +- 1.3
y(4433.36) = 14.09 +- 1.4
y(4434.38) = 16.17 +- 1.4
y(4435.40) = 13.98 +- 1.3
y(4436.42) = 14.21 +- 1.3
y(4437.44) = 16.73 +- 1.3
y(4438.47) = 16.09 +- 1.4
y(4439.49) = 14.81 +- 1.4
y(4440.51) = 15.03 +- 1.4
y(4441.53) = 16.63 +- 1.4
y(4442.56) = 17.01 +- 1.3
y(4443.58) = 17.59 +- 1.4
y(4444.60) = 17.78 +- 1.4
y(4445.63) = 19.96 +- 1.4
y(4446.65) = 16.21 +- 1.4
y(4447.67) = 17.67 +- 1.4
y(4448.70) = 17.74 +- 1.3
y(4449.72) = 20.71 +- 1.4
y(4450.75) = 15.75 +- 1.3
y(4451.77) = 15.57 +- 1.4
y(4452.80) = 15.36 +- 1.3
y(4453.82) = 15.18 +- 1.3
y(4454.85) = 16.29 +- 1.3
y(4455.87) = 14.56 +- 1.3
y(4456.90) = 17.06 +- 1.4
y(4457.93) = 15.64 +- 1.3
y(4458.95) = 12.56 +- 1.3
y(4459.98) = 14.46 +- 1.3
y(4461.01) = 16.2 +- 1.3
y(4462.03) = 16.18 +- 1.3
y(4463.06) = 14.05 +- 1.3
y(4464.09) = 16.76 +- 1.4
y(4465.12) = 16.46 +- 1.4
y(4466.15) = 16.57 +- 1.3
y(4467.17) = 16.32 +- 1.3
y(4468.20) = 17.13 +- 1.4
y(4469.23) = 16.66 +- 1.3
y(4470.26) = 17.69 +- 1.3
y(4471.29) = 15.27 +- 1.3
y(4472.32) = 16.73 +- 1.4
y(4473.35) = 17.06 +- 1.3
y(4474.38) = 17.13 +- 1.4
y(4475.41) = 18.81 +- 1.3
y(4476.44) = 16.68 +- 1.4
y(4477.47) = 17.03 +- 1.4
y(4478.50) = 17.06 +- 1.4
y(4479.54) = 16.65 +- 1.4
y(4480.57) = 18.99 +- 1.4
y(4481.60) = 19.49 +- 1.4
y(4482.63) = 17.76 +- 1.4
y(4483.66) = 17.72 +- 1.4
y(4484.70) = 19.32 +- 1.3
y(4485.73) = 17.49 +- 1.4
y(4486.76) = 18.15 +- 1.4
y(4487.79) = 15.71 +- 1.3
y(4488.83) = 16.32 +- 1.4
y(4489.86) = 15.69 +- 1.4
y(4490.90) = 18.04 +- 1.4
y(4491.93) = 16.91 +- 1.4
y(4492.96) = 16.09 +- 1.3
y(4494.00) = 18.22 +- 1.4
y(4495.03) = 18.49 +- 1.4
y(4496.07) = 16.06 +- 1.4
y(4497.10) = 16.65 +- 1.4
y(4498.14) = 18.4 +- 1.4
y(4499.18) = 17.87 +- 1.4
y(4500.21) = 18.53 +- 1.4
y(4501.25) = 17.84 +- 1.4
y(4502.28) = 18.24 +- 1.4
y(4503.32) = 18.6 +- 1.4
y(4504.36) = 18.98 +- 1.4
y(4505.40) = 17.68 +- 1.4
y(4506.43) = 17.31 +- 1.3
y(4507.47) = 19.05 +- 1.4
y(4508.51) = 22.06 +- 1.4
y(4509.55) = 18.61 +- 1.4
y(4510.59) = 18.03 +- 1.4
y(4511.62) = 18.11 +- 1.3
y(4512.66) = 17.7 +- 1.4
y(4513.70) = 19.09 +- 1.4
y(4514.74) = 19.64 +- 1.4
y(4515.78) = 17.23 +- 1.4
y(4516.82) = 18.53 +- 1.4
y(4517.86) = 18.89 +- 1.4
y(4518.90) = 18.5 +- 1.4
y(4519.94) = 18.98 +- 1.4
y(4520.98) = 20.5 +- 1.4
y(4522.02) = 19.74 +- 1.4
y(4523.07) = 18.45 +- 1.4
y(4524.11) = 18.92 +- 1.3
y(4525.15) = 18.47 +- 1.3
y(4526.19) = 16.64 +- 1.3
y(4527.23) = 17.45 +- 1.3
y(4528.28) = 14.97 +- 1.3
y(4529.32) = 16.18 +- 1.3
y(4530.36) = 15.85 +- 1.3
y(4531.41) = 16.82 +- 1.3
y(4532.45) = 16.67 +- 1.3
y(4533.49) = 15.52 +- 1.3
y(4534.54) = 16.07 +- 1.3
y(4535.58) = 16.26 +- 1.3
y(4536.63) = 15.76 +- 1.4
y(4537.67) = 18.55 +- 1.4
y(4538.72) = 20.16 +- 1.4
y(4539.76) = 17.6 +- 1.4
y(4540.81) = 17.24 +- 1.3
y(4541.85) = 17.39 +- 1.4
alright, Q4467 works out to 0.9 angstrom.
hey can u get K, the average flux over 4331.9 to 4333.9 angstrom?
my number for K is 14.2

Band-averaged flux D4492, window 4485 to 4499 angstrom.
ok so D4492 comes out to 17.1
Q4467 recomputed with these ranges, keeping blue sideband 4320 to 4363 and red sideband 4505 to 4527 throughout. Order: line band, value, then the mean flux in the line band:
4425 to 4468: 2.4 angstrom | 16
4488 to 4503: 0.7 angstrom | 17.4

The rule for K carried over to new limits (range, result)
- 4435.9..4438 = 15.4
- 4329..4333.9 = 14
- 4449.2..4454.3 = 16.5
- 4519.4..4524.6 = 19.3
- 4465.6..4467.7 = 16.5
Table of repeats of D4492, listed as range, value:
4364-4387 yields 14.5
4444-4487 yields 16.8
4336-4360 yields 14.3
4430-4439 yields 15.3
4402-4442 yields 15.3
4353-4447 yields 15.1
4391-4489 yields 15.9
